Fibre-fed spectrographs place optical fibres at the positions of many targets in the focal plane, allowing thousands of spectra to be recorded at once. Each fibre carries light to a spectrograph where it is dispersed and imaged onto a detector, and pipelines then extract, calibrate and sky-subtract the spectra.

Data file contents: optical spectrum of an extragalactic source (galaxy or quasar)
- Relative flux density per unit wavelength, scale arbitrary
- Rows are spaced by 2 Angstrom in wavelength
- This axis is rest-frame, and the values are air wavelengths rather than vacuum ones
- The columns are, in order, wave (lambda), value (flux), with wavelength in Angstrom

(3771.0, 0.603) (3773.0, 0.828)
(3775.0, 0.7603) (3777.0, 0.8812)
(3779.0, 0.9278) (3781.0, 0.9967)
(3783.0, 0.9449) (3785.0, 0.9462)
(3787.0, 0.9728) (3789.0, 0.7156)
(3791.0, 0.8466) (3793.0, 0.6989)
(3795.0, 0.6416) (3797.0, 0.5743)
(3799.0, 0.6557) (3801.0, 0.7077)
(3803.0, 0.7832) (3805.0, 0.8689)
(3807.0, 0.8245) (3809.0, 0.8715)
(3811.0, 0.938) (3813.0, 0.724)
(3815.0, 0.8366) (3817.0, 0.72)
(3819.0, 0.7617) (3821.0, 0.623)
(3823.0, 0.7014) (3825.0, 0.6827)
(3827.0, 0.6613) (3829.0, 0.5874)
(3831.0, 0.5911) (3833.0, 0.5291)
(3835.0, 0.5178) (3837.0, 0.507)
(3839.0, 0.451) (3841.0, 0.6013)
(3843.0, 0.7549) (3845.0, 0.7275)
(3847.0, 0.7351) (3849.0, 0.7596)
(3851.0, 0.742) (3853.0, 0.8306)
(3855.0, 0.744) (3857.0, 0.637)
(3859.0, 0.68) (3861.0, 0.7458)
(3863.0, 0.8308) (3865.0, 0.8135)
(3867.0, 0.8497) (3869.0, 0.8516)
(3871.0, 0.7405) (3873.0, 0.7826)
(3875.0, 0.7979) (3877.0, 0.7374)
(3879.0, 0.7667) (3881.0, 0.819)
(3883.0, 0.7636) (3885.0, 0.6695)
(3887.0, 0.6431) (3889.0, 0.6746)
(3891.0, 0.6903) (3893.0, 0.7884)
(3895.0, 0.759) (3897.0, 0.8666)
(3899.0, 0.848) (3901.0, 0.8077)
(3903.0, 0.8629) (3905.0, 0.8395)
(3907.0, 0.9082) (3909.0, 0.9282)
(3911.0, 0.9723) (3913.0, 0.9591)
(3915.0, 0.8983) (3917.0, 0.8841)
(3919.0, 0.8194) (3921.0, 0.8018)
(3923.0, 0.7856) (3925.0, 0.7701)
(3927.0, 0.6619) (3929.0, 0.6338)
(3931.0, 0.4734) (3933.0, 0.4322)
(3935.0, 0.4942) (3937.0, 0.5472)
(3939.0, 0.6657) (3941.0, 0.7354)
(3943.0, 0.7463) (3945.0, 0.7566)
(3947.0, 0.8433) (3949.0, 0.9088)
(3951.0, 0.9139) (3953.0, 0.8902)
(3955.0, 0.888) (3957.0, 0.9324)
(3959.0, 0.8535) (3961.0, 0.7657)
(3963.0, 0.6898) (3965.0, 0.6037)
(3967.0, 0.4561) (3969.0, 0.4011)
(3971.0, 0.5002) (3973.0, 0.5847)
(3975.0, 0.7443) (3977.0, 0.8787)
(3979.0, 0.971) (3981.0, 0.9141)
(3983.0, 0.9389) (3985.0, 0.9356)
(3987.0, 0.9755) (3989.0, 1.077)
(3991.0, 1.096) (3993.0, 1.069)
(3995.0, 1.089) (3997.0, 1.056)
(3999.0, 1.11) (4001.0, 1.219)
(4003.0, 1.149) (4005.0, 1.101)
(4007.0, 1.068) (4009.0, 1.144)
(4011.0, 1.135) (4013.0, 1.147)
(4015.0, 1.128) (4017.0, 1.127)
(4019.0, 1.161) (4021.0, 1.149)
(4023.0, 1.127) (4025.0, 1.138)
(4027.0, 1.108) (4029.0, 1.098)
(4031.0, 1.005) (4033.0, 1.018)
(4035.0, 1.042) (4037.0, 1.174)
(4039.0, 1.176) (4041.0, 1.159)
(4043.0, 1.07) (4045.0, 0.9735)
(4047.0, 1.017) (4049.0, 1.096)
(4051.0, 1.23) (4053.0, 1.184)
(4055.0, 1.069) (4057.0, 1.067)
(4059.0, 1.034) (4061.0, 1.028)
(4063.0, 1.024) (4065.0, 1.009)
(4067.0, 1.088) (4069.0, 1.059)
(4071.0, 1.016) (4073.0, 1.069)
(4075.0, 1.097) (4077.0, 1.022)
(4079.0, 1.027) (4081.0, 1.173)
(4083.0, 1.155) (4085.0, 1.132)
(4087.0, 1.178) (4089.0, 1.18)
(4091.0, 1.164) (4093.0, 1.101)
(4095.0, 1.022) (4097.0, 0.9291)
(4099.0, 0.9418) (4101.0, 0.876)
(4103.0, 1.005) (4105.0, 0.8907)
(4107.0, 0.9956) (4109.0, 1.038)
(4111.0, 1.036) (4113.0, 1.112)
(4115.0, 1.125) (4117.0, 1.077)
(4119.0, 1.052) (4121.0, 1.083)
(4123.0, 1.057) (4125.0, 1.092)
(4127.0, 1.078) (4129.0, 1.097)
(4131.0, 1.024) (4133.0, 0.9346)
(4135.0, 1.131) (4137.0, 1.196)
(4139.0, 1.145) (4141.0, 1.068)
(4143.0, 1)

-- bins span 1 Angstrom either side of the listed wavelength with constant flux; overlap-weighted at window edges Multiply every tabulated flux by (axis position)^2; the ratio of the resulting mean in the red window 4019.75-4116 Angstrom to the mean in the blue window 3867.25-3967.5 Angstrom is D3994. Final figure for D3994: 1.5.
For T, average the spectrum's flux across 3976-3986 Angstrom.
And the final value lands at 0.928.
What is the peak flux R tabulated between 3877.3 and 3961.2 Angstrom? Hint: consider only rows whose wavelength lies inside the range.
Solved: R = 0.9723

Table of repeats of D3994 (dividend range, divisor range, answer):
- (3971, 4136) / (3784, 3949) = 1.56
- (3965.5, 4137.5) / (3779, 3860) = 1.60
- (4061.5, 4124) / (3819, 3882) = 1.69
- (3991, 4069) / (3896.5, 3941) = 1.52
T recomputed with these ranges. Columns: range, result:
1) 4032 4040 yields 1.1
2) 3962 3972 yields 0.53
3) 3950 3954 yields 0.902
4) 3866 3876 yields 0.804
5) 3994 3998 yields 1.07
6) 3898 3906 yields 0.84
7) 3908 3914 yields 0.953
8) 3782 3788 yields 0.955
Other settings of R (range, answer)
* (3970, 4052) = 1.23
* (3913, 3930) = 0.9591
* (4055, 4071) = 1.088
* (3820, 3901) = 0.8666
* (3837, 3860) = 0.8306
